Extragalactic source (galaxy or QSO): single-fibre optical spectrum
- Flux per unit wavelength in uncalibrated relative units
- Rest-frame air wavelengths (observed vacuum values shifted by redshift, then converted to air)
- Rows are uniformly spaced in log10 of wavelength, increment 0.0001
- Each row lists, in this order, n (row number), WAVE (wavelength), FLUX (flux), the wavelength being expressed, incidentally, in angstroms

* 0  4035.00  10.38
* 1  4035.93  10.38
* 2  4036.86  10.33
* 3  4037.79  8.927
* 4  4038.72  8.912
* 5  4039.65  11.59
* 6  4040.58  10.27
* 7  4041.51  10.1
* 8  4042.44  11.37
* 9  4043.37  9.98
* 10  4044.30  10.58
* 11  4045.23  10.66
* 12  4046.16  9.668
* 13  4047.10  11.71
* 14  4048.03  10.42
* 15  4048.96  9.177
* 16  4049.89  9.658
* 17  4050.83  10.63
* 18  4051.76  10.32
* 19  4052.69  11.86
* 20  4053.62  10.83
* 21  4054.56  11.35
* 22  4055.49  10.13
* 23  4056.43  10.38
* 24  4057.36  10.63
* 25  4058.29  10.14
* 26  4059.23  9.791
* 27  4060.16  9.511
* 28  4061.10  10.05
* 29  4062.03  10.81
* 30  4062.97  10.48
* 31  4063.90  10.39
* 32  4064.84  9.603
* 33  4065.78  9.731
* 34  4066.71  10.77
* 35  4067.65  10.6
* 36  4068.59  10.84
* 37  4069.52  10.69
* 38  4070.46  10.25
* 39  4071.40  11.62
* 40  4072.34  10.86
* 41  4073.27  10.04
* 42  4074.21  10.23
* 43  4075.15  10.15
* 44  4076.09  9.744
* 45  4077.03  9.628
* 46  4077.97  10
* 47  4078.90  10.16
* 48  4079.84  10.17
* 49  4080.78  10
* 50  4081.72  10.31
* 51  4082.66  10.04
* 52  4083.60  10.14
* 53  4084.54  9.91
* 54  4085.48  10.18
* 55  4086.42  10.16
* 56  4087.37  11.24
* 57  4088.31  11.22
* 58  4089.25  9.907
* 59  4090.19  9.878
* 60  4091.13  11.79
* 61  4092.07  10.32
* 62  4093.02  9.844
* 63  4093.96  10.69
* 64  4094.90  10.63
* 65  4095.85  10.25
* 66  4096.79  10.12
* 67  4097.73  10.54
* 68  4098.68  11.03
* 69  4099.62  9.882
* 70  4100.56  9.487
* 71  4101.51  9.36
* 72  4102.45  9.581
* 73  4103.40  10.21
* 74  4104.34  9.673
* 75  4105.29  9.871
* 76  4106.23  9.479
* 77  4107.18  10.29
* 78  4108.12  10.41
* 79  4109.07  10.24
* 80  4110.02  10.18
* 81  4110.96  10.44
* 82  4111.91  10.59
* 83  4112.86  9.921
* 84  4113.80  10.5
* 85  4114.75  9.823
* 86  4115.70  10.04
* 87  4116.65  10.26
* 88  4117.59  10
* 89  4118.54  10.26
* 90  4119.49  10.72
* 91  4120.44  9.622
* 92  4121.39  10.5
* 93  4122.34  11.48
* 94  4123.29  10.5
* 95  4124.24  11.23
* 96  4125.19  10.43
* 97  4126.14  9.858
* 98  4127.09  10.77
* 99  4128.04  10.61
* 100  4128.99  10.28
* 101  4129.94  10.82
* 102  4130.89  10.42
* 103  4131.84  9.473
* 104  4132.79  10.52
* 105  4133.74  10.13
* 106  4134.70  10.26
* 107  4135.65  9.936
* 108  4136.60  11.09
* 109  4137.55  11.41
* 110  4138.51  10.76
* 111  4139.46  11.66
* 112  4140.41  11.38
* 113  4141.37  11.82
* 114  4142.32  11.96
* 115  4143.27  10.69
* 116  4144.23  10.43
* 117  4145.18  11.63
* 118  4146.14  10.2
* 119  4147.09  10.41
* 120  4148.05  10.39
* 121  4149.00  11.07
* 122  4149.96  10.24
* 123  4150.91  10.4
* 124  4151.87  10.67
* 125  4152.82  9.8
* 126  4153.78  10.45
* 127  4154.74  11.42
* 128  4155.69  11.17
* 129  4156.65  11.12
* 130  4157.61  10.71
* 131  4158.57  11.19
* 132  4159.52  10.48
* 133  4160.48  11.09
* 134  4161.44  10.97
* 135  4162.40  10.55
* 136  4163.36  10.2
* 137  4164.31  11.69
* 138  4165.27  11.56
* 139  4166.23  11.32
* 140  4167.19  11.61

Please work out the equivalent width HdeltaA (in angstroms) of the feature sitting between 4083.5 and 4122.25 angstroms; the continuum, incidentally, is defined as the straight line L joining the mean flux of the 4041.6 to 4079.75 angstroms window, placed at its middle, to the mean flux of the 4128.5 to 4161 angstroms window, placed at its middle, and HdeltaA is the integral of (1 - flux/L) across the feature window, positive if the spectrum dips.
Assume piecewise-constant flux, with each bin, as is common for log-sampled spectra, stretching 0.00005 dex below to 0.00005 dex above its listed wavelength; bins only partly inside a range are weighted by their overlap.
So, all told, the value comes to 1.2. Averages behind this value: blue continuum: 10.4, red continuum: 10.8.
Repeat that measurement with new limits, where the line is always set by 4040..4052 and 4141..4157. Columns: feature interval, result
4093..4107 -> 0.7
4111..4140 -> 0.7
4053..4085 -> 0.5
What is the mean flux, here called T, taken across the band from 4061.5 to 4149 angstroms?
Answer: 10.4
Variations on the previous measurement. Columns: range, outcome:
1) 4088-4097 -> 10.5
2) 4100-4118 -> 10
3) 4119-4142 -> 10.7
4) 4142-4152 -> 10.7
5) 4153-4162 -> 10.9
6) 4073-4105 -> 10.2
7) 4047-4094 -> 10.4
